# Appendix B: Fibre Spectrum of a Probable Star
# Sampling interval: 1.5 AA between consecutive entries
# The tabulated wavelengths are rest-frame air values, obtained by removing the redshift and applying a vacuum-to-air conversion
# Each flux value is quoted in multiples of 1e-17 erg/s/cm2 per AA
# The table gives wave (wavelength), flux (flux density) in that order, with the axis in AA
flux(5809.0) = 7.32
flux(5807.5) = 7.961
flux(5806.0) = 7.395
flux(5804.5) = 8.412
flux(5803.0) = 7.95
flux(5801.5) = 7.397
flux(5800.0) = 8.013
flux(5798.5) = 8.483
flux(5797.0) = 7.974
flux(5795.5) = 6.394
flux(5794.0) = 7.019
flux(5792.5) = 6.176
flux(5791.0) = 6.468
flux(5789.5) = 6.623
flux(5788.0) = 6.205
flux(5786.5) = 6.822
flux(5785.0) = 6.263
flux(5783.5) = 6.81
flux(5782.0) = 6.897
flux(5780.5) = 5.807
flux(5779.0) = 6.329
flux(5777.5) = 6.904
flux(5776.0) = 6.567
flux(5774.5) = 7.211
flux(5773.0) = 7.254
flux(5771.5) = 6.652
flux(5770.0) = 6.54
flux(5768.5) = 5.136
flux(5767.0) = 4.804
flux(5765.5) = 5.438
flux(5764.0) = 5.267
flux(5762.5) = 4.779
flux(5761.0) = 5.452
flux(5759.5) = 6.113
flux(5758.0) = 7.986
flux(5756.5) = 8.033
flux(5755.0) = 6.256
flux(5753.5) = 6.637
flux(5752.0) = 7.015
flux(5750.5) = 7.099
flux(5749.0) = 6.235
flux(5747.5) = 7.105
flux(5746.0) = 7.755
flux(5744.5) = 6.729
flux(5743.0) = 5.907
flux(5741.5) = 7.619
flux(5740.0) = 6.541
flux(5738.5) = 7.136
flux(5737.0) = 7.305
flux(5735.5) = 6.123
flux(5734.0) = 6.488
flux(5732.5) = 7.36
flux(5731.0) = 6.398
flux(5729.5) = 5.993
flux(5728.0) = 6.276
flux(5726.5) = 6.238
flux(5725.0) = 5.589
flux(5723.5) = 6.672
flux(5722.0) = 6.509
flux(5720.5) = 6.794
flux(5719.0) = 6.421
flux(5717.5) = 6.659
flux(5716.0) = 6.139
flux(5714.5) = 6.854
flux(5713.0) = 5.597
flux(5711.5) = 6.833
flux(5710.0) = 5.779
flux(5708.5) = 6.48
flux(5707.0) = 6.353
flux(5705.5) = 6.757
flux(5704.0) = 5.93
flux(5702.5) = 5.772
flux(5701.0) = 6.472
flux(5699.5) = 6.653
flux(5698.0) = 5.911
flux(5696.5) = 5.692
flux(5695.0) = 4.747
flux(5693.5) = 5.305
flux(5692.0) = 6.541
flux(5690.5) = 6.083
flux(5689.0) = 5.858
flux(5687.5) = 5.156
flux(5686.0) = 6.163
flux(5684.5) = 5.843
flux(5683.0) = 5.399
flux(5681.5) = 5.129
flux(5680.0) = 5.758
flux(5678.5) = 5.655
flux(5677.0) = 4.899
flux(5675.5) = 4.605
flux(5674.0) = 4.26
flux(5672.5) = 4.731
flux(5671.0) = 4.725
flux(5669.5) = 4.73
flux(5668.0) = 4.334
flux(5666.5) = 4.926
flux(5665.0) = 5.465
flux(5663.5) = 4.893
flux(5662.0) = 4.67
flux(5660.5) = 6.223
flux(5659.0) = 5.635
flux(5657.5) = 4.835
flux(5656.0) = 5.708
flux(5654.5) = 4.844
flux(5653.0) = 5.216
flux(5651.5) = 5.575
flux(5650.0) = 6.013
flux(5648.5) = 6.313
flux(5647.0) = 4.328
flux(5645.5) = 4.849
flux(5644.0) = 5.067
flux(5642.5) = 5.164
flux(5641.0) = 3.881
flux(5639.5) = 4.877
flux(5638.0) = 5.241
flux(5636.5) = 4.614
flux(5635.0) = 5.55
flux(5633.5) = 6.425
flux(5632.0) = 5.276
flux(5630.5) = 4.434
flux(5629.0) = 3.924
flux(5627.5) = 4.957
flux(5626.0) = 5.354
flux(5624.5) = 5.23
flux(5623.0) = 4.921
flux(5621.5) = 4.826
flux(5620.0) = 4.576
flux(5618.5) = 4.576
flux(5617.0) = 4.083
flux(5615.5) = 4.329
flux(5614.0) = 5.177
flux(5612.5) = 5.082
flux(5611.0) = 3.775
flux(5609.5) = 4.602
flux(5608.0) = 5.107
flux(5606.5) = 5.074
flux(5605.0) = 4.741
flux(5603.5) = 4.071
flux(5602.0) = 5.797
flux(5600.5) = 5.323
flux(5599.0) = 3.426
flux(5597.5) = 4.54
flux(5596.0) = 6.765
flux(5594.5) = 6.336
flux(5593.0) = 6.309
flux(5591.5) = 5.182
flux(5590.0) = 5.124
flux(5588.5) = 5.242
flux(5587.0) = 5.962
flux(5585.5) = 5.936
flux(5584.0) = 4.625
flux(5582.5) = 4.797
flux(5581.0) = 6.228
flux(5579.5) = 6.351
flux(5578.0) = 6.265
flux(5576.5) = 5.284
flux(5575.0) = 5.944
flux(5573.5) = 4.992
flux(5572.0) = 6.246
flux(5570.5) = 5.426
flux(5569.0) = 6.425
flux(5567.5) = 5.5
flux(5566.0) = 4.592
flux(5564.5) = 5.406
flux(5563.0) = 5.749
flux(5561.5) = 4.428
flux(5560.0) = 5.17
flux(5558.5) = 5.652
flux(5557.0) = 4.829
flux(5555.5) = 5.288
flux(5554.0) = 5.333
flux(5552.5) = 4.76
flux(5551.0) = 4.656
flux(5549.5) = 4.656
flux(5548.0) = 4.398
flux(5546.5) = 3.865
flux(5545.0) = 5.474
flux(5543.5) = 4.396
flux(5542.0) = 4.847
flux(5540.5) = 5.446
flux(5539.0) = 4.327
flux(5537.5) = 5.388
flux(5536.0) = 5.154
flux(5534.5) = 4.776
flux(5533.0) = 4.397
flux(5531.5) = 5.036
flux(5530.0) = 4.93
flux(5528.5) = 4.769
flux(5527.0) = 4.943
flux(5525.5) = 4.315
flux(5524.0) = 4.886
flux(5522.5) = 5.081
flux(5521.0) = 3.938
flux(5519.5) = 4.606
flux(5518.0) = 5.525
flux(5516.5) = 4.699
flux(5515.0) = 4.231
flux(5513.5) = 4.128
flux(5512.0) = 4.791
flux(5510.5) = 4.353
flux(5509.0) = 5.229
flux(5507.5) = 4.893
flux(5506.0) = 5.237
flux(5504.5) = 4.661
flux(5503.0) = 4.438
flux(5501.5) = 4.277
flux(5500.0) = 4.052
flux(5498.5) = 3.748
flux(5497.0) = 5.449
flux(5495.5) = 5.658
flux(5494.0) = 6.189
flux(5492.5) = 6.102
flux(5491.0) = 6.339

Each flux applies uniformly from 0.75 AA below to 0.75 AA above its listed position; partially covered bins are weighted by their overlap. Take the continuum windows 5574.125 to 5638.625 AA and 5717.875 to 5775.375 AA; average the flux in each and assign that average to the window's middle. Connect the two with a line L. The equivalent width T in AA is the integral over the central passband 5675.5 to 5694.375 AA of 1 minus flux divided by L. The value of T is 1.0 AA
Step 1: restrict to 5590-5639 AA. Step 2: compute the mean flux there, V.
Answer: 4.99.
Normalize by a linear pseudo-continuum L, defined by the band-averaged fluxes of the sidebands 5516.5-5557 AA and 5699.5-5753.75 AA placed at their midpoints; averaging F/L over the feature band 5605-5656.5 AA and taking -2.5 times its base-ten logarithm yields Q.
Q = 0.15 mag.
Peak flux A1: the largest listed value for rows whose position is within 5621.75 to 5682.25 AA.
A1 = 6.425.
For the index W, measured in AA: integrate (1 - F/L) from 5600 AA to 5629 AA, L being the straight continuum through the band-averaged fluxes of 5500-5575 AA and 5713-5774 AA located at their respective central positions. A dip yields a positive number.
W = 3.70 AA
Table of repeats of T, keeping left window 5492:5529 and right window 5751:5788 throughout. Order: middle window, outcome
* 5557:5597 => -3.0 AA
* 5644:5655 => 0.7 AA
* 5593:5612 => 1.2 AA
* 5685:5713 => -0.3 AA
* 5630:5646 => 1.5 AA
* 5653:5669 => 1.6 AA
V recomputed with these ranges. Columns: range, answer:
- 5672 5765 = 6.19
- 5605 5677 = 4.95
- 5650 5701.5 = 5.38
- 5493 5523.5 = 4.77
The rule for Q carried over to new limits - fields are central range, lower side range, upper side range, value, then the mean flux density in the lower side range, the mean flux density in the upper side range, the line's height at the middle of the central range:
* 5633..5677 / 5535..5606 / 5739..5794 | 0.140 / 5.25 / 6.49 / 5.78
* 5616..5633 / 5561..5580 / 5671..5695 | 0.155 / 5.59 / 5.38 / 5.49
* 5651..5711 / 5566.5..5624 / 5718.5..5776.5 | 0.086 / 5.23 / 6.5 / 5.95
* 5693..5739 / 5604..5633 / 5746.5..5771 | -0.089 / 4.75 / 6.26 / 5.8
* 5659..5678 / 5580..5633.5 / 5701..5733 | 0.175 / 5.05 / 6.35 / 5.77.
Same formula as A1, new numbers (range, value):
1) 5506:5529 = 5.525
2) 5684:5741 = 7.36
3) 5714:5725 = 6.854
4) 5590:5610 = 6.765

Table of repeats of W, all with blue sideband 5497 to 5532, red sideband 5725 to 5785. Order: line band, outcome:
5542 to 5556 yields 0.5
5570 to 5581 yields -1.5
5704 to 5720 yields -0.5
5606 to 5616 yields 1.2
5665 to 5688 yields 3.1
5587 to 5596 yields -0.9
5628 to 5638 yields 0.9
